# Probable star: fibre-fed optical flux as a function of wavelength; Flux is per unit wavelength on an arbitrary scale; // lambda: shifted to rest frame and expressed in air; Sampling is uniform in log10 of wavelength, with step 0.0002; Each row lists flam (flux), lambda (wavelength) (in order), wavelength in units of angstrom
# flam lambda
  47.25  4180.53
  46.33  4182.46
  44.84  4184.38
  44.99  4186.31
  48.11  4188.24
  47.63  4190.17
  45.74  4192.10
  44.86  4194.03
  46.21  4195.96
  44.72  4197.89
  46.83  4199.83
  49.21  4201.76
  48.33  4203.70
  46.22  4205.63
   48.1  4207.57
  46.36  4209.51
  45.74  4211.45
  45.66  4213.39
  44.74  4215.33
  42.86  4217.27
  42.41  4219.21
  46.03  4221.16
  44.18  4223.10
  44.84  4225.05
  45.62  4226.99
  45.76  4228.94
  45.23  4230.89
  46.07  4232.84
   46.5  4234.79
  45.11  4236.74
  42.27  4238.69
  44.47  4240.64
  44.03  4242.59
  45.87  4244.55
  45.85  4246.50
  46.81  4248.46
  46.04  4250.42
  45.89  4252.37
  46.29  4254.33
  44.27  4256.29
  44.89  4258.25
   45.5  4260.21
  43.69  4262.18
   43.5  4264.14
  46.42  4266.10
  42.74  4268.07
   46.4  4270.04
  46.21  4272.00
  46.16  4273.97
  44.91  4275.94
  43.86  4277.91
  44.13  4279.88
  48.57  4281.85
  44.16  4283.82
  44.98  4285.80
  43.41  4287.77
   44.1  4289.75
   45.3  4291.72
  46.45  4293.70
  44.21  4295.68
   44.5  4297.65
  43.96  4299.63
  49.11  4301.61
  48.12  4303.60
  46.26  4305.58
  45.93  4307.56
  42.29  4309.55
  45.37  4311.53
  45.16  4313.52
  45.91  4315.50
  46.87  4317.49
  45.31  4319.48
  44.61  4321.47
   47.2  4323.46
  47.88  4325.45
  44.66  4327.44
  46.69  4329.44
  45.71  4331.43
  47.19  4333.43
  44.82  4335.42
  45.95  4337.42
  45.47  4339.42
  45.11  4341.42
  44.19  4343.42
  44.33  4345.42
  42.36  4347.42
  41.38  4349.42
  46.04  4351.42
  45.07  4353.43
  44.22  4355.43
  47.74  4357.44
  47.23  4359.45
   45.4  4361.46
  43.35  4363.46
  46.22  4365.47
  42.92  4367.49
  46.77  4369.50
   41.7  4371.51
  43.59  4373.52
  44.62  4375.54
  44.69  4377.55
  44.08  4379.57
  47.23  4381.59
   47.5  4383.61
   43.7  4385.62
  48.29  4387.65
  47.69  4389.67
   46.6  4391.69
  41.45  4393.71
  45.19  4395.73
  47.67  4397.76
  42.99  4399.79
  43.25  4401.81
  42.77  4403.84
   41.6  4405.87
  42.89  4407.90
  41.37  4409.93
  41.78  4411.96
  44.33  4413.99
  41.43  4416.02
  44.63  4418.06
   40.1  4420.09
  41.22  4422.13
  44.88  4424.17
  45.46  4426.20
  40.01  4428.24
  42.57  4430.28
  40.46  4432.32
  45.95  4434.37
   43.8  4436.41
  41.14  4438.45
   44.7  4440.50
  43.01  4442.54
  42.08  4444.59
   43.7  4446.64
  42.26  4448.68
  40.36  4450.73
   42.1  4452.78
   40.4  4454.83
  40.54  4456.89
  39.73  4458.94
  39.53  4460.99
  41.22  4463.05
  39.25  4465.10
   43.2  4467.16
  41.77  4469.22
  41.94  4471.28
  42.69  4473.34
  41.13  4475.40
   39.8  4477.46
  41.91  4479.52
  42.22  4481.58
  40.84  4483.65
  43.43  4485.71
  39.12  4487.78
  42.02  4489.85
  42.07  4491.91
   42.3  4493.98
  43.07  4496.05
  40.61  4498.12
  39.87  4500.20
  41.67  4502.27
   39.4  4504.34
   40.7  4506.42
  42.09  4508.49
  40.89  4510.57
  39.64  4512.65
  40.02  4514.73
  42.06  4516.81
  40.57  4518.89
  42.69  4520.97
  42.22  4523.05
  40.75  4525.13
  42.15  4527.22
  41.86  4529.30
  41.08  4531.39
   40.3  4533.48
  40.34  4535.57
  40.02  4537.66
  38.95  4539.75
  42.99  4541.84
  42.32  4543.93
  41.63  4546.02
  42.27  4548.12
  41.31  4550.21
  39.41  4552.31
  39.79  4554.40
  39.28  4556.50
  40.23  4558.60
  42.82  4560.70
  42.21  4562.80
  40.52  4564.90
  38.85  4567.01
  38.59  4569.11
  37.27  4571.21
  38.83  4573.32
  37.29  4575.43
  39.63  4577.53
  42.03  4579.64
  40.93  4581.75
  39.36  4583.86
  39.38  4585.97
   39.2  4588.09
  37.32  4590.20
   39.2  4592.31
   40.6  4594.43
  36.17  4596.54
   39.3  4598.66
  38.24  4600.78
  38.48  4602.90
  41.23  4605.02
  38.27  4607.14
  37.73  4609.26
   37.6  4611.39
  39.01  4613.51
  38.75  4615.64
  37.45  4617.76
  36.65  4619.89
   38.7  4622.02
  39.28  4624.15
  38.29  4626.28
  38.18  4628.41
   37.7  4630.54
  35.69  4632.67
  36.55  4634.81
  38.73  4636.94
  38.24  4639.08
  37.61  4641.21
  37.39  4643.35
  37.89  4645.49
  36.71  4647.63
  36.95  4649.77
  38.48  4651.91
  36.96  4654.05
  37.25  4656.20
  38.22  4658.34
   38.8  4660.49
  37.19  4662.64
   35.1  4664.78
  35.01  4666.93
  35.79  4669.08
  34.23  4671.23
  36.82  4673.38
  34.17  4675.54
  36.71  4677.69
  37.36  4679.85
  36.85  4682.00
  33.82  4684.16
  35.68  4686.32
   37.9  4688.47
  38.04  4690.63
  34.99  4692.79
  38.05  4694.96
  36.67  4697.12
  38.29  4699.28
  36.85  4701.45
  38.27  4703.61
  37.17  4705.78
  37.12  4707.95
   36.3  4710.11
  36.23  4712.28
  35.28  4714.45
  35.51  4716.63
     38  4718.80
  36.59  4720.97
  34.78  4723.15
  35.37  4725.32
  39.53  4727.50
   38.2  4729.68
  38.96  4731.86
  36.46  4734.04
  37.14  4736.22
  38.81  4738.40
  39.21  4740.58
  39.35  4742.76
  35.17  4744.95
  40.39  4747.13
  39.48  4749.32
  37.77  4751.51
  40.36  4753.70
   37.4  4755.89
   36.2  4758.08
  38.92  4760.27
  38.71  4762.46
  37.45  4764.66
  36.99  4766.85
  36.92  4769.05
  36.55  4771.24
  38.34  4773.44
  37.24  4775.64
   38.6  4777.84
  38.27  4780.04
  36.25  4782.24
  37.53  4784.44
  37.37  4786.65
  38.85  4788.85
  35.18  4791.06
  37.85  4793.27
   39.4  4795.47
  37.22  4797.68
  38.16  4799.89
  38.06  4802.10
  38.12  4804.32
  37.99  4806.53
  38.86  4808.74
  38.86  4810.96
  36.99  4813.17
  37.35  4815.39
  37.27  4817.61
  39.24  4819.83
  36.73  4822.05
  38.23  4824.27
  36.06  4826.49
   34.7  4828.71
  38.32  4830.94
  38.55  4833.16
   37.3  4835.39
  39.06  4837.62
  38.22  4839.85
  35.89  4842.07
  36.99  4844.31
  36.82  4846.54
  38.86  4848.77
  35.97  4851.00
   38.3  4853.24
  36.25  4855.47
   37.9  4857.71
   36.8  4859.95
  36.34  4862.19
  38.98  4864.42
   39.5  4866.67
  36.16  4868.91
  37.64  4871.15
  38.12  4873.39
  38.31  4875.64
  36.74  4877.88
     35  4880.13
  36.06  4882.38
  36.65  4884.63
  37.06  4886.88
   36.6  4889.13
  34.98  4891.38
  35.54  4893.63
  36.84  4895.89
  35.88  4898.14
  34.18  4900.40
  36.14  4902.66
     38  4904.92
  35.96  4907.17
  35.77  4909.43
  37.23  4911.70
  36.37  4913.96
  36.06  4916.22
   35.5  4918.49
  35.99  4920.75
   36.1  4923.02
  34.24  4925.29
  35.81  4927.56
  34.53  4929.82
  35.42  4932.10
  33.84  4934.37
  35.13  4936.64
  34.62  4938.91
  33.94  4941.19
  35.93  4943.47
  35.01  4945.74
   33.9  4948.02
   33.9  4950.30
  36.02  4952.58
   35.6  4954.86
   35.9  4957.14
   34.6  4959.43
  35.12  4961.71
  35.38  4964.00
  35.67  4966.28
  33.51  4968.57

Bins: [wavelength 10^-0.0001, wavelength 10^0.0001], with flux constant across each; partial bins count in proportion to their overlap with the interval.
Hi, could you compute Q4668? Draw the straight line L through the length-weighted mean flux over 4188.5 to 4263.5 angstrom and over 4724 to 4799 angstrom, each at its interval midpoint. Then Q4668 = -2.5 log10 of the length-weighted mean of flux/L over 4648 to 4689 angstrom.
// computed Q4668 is 0.08 mag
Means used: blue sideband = 45.6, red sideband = 37.9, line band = 36.5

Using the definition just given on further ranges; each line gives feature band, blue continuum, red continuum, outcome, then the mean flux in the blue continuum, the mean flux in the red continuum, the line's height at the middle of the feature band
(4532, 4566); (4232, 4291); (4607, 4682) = -0.05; 45.1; 37.3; 39.2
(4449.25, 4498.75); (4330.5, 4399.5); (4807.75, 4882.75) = 0.05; 45.1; 37.4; 43.4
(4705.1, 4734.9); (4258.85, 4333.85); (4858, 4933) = 0.06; 45.4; 36.4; 39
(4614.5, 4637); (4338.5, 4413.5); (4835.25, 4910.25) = 0.08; 44.6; 36.9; 40.7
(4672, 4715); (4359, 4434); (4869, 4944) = 0.08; 44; 35.9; 39.3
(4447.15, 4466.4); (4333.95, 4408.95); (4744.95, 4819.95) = 0.07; 44.8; 37.9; 43.3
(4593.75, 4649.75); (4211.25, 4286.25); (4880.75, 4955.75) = 0.05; 45.1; 35.6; 39.8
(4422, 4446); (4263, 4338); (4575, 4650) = -0.01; 45.5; 38.4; 42.5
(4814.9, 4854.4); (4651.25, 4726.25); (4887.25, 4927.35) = -0.04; 36.6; 36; 36.2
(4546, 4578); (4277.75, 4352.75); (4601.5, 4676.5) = -0.02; 45.3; 37.5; 39.3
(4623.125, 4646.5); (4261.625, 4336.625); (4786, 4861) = 0.07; 45.5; 37.6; 40.4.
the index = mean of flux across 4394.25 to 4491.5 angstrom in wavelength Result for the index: 42.2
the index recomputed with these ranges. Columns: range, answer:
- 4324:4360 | 45.3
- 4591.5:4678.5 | 37.6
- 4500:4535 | 41.1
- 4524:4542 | 40.8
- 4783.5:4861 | 37.6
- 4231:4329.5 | 45.4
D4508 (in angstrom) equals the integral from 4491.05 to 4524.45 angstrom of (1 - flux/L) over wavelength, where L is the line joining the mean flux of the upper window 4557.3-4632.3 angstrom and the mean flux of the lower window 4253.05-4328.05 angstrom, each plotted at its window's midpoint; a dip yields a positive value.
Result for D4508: -0.4 angstrom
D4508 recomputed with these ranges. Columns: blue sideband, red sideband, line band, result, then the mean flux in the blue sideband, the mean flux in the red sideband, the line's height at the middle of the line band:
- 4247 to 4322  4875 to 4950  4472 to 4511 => 0.7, 45.3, 35.7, 42.2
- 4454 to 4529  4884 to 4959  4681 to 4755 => 1.8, 41.2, 35.6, 38.2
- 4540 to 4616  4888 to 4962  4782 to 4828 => -1.0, 39.7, 35.5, 36.9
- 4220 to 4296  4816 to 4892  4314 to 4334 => -0.9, 45.1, 37.2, 44.3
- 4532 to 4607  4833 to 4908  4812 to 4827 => 0.0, 39.9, 37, 37.5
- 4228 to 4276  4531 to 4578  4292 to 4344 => -1.9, 45.2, 40.3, 44.2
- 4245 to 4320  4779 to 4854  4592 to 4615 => 1.1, 45.4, 37.6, 40.7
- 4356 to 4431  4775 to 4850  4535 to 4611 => 3.0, 44.2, 37.7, 41.4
